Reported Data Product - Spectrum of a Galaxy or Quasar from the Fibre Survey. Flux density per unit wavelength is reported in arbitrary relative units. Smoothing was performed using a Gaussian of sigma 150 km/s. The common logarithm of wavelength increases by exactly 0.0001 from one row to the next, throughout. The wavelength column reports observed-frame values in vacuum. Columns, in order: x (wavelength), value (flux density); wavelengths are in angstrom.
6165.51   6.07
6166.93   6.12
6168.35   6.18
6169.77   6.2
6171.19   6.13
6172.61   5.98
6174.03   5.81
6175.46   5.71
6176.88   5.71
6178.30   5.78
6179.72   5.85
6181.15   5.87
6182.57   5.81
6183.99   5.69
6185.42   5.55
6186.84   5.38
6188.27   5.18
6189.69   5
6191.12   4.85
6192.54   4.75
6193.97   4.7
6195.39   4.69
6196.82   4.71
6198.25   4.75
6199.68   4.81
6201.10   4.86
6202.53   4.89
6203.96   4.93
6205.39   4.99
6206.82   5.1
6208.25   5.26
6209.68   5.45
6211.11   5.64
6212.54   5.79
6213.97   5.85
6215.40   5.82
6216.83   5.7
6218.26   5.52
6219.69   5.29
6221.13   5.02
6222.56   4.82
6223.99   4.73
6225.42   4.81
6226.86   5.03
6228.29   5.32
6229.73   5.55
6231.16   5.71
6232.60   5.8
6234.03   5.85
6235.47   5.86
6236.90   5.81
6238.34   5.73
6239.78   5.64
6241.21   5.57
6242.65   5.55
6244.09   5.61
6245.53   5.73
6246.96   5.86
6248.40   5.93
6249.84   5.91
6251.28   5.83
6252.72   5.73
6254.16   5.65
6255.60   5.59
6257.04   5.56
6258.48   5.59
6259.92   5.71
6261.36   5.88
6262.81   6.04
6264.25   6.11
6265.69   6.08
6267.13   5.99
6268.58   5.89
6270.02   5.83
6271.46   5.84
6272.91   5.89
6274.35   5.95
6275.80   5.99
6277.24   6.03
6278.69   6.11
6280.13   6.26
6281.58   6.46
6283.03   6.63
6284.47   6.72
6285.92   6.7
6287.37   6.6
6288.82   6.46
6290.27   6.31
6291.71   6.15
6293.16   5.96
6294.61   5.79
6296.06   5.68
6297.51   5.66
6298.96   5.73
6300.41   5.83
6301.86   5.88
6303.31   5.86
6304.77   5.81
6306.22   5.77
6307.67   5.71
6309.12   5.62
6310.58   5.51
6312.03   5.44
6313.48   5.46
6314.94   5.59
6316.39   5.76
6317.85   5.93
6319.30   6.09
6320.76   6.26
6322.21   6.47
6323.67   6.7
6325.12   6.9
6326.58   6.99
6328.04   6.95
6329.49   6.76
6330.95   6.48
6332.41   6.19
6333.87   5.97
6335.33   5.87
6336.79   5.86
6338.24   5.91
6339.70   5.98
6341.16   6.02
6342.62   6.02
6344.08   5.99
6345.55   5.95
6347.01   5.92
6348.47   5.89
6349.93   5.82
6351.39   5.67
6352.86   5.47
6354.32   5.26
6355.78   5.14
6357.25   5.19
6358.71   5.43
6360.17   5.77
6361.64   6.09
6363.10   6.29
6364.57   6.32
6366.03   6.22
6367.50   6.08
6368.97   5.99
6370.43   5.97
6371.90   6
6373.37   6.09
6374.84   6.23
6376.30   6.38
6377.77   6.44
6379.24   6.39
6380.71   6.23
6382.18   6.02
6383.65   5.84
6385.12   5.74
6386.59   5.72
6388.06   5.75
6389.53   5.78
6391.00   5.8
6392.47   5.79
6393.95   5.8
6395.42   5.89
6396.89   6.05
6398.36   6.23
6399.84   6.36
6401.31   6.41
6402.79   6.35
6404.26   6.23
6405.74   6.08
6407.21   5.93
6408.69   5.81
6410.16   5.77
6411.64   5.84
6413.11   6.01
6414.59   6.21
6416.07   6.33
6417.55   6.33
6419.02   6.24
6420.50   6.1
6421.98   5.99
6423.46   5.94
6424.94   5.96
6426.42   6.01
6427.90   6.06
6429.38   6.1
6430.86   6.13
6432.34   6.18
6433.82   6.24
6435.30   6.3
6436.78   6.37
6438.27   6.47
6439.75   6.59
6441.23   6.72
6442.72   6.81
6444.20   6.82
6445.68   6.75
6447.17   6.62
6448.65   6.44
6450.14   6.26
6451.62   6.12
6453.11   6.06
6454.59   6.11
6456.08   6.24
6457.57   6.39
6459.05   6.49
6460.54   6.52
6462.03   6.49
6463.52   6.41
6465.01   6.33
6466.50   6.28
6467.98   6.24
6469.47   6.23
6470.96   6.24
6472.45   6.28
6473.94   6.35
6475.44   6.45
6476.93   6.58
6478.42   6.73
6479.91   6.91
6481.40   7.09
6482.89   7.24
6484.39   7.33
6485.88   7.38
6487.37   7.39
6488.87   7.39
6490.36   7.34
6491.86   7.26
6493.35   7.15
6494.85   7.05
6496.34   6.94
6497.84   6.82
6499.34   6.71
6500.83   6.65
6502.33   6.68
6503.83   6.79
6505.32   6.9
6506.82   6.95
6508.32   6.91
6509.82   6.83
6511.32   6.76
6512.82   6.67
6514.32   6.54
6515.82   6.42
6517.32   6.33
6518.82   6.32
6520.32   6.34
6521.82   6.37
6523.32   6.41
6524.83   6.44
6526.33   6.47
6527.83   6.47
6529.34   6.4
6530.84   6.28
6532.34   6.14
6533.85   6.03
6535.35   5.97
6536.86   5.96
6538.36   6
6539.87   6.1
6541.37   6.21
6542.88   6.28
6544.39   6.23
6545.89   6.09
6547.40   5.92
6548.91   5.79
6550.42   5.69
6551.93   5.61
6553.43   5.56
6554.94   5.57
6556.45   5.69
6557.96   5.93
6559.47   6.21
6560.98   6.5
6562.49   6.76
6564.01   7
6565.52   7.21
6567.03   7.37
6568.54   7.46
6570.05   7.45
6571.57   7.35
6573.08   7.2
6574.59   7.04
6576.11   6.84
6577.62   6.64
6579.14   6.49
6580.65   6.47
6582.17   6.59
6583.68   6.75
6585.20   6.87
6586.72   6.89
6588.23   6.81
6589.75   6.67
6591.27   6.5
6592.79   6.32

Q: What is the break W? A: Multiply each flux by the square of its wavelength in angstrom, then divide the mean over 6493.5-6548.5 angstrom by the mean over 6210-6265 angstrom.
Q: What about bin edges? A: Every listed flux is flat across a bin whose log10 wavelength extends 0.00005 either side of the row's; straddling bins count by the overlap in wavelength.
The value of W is 1.3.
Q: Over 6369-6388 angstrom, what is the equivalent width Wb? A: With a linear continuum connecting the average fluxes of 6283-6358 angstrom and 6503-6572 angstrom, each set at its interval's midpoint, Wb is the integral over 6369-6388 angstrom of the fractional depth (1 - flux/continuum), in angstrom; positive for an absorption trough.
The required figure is 0.1 angstrom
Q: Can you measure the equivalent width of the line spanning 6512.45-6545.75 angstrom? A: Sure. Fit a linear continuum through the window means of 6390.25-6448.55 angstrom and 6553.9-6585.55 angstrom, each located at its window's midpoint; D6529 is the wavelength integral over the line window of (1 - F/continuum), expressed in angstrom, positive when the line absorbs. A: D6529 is 1.50 angstrom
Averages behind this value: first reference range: 6.2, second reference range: 6.72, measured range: 6.28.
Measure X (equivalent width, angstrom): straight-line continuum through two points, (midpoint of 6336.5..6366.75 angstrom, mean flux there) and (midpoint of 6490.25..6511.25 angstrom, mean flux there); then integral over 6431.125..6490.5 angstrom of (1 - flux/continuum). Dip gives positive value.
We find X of 0.4 angstrom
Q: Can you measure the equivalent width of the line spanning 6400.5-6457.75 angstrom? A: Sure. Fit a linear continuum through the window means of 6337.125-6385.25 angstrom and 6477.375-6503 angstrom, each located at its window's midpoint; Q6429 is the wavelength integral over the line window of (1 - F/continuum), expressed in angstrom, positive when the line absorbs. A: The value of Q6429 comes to 2.53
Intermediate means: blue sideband 5.93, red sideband 7.06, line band 6.24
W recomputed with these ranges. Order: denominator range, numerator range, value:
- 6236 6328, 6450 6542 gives 1.18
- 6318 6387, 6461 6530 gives 1.16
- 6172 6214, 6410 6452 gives 1.28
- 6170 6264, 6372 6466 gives 1.21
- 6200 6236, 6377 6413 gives 1.19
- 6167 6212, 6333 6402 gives 1.17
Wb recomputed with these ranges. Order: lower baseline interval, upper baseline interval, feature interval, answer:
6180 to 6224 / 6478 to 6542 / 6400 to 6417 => 0.3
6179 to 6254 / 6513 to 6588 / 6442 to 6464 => -1.1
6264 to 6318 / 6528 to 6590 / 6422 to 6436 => 0.3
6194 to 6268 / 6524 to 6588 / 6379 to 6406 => -0.3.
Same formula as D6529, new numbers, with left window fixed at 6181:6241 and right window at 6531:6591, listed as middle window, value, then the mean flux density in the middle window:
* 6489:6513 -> -2.58 angstrom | 6.92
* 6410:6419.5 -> -0.25 angstrom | 6.12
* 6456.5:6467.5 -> -0.52 angstrom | 6.41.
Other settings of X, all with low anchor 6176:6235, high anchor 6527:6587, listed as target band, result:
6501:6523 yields -1.2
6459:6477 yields -0.7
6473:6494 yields -2.9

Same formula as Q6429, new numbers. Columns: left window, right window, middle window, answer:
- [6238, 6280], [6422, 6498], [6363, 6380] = 0.10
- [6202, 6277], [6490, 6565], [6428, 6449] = -1.01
